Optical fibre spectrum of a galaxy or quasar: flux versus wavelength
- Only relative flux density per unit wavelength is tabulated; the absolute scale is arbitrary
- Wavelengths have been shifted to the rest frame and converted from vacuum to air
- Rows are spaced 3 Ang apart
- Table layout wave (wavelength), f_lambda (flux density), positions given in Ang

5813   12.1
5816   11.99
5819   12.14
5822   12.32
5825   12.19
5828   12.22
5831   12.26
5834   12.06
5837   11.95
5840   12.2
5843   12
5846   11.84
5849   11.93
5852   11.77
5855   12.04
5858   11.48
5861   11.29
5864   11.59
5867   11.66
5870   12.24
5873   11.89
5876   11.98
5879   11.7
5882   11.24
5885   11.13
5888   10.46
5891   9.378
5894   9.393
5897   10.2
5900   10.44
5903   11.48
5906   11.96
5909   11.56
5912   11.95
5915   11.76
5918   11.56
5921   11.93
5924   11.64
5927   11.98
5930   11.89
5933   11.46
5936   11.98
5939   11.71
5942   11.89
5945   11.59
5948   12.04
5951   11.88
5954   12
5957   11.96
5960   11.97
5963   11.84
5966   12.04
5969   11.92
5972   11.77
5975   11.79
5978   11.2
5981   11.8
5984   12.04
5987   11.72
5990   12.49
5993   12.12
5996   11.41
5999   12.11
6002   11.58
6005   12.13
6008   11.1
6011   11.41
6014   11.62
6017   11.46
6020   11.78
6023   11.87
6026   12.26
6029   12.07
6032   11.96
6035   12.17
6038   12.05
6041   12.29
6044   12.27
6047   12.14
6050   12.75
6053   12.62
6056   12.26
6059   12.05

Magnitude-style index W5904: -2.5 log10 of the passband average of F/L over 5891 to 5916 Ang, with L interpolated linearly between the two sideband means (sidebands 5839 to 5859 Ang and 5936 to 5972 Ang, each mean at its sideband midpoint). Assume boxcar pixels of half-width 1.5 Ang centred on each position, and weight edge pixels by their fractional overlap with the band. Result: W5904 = 0.09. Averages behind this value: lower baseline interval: 11.9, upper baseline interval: 11.9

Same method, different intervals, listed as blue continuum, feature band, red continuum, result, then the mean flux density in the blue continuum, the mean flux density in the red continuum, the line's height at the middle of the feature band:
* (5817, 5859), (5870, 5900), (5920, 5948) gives 0.10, 12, 11.8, 11.9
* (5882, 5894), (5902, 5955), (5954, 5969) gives -0.05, 10.3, 12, 11.2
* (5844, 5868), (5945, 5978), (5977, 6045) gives -0.01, 11.7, 11.9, 11.8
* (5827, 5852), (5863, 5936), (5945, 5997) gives 0.06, 12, 11.9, 12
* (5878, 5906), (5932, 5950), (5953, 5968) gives -0.02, 10.7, 12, 11.6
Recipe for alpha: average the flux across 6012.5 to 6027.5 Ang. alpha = 11.8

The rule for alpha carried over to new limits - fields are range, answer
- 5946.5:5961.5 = 12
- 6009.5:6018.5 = 11.5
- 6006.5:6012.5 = 11.3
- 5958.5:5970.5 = 11.9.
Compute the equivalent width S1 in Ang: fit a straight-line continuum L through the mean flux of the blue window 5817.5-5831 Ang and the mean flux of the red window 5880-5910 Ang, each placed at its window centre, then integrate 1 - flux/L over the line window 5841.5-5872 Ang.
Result -0.7 Ang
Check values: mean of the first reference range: 12.2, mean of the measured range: 11.8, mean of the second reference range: 10.7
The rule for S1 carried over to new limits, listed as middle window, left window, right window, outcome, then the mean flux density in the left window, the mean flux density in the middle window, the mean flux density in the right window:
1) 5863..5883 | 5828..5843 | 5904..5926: 0.3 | 12.1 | 11.8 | 11.8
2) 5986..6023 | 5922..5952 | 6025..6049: 0.9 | 11.8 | 11.7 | 12.2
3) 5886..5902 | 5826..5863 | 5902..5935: 2.4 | 11.9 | 10.1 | 11.8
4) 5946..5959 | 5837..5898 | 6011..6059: -0.2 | 11.4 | 12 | 12.1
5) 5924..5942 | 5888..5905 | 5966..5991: -1.4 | 10.3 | 11.8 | 11.8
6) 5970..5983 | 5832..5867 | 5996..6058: 0.3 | 11.8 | 11.7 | 12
